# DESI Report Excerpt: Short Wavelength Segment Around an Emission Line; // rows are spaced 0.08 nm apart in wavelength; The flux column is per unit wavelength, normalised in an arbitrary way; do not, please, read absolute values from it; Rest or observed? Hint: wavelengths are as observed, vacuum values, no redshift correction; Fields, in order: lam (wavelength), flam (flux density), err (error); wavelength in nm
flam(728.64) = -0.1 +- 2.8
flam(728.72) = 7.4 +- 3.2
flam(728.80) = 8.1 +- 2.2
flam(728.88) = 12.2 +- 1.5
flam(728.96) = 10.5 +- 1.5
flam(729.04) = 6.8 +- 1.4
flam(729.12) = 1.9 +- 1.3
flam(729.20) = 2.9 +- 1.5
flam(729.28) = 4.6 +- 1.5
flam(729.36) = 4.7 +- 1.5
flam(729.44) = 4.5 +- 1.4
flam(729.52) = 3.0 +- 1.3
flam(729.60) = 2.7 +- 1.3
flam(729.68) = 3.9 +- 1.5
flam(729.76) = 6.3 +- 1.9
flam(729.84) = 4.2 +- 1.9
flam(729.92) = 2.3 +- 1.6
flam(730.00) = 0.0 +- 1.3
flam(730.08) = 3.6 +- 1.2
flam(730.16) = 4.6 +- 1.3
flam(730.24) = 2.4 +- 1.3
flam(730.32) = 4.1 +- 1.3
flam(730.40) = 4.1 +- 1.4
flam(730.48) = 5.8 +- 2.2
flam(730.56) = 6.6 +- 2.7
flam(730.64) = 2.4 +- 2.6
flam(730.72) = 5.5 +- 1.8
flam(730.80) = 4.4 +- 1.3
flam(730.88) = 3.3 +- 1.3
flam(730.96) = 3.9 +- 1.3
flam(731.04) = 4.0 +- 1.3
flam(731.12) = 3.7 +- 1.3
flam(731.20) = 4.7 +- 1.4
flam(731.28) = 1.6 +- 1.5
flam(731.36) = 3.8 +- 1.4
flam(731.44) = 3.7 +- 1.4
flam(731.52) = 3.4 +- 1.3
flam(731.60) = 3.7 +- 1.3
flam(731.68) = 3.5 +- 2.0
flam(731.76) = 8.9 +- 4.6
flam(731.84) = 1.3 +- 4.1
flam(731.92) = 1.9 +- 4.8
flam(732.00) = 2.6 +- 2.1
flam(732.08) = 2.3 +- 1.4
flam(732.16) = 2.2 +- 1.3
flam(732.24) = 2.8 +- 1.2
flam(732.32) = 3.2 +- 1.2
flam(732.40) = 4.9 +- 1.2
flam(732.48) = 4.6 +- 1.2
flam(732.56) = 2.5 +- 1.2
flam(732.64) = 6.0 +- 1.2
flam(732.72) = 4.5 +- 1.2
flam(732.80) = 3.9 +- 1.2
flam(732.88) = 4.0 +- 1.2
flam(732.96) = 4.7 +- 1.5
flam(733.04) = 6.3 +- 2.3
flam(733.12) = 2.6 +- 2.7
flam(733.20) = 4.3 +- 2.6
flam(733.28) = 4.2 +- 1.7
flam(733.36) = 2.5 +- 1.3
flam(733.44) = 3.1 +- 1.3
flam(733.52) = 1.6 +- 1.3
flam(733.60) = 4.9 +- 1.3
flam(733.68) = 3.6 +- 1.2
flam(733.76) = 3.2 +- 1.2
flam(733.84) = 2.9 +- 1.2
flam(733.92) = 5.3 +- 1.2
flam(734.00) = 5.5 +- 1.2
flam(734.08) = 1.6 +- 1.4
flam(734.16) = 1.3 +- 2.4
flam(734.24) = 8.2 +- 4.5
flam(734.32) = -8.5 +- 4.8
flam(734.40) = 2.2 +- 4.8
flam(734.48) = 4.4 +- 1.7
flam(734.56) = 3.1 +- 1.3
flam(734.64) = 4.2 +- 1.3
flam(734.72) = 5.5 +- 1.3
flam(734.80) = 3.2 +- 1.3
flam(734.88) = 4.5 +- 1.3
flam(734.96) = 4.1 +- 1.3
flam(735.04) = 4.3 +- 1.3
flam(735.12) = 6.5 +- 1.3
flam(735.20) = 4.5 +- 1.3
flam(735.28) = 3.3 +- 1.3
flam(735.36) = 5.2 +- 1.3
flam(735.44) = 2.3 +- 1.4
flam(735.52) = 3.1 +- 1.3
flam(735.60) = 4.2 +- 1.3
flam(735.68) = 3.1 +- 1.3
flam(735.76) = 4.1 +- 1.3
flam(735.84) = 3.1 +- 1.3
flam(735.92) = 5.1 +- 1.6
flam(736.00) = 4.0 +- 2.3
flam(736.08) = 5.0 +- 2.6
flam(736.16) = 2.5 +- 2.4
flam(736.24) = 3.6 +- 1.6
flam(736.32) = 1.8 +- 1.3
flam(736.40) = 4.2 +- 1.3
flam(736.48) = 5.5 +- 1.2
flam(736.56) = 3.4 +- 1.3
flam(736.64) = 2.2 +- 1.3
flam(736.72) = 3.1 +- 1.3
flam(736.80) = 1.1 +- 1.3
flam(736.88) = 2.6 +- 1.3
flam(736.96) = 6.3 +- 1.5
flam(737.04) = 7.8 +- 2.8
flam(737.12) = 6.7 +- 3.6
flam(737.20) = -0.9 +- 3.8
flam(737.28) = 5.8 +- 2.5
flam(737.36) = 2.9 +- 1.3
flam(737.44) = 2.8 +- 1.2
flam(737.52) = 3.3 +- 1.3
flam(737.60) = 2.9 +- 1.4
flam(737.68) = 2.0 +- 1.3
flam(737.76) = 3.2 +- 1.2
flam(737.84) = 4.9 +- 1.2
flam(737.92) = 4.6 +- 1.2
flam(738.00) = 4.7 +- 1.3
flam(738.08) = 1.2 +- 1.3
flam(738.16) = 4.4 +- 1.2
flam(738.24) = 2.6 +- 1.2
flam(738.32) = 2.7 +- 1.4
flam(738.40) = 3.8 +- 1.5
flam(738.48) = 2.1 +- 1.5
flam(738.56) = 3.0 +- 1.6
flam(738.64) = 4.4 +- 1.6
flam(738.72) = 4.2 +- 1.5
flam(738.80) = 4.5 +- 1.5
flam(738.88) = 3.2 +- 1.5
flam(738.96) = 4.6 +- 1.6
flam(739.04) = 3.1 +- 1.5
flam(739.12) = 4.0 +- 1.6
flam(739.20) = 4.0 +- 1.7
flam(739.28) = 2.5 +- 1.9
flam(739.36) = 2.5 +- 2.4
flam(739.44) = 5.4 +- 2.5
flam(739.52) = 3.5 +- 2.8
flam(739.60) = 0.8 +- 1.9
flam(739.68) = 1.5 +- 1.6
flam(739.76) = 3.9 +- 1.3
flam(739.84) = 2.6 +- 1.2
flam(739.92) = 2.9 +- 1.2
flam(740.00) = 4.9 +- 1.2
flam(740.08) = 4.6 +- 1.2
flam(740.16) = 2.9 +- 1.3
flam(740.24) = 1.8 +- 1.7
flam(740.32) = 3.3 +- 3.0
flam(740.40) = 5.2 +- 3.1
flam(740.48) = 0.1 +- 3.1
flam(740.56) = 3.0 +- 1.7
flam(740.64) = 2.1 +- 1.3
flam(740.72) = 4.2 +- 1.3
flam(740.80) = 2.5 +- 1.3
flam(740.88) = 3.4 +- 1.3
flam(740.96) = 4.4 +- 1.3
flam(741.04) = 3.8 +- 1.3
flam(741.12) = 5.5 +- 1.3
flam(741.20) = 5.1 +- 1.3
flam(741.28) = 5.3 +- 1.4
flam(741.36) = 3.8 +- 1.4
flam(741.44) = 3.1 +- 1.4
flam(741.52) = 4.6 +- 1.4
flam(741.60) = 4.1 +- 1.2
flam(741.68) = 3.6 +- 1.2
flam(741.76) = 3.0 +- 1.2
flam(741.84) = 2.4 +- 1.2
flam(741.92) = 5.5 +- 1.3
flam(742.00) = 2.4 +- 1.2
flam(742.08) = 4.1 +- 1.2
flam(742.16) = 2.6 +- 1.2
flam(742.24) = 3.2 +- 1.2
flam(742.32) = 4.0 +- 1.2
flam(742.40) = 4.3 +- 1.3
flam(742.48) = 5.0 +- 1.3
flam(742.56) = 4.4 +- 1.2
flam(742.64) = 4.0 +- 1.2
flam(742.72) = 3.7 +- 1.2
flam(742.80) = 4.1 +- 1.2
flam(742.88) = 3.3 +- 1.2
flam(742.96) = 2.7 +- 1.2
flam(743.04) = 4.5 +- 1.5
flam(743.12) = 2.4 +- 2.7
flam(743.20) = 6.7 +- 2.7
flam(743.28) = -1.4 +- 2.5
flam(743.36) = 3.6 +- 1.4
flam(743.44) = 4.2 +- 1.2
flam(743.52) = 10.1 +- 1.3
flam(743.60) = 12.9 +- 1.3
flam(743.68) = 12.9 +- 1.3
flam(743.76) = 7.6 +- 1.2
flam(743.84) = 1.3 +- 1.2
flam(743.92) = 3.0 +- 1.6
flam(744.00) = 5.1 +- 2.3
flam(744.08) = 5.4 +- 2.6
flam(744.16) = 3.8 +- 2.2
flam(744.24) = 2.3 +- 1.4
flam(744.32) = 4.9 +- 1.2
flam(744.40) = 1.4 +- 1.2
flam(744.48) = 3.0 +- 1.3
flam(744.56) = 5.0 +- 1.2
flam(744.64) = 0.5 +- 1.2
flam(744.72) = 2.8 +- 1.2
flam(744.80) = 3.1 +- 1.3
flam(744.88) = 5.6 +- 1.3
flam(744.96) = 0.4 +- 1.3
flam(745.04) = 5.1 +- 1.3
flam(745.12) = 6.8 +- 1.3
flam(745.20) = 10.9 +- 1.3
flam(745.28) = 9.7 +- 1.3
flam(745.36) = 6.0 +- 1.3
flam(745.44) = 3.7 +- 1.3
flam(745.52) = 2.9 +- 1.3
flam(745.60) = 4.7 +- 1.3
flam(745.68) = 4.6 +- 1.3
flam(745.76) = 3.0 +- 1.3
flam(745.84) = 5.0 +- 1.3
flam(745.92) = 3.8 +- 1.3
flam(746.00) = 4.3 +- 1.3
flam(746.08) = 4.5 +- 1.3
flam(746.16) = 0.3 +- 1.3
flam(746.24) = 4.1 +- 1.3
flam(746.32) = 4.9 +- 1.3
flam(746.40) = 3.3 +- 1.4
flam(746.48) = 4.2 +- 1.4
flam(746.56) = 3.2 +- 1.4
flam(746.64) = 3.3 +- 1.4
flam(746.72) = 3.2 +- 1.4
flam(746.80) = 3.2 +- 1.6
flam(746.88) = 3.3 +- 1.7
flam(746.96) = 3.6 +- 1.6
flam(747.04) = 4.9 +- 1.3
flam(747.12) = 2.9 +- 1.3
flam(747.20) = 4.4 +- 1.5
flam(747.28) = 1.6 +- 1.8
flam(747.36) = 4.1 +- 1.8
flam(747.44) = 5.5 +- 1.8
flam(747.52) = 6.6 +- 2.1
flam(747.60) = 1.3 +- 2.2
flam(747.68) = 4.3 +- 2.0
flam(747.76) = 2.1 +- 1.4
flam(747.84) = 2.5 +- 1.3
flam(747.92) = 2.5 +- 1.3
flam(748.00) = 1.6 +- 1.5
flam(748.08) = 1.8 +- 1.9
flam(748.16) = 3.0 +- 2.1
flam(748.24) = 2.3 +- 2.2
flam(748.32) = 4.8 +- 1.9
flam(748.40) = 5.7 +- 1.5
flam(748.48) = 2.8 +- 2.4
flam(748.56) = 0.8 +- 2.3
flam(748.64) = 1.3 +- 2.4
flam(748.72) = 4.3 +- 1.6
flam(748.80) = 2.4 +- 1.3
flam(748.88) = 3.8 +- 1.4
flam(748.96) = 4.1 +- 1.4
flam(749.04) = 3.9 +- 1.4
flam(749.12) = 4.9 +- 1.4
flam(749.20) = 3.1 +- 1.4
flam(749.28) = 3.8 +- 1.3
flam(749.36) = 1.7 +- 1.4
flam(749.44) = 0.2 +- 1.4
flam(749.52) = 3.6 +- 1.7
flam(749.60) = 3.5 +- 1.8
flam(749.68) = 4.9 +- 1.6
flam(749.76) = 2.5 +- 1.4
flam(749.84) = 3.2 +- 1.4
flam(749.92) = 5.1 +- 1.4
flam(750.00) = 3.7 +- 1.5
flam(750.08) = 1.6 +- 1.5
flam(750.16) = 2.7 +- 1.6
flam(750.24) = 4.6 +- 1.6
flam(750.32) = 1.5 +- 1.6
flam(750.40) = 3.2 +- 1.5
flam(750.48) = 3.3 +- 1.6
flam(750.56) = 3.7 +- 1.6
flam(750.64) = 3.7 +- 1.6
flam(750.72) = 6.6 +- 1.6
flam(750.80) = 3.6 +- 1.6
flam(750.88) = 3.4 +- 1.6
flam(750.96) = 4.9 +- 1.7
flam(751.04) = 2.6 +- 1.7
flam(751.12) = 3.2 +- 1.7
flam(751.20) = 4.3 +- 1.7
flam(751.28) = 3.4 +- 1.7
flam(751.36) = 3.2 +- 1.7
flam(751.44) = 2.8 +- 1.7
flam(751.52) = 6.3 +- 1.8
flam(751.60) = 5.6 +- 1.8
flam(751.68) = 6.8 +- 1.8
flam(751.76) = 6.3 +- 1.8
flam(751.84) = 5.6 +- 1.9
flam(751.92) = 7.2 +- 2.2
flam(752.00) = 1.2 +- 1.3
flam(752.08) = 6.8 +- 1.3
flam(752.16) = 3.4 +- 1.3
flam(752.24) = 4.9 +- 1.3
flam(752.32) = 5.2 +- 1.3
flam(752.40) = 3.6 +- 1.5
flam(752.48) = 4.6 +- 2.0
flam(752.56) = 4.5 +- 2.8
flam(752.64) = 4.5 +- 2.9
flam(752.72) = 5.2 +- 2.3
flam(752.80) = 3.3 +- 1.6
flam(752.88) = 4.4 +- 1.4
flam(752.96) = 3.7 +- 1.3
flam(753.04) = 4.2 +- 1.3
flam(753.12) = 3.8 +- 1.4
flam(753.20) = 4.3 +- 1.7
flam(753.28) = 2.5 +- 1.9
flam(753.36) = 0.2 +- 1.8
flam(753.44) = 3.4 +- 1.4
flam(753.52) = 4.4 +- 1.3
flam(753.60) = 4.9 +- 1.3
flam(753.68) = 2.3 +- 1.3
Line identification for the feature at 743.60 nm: [S II] 6716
